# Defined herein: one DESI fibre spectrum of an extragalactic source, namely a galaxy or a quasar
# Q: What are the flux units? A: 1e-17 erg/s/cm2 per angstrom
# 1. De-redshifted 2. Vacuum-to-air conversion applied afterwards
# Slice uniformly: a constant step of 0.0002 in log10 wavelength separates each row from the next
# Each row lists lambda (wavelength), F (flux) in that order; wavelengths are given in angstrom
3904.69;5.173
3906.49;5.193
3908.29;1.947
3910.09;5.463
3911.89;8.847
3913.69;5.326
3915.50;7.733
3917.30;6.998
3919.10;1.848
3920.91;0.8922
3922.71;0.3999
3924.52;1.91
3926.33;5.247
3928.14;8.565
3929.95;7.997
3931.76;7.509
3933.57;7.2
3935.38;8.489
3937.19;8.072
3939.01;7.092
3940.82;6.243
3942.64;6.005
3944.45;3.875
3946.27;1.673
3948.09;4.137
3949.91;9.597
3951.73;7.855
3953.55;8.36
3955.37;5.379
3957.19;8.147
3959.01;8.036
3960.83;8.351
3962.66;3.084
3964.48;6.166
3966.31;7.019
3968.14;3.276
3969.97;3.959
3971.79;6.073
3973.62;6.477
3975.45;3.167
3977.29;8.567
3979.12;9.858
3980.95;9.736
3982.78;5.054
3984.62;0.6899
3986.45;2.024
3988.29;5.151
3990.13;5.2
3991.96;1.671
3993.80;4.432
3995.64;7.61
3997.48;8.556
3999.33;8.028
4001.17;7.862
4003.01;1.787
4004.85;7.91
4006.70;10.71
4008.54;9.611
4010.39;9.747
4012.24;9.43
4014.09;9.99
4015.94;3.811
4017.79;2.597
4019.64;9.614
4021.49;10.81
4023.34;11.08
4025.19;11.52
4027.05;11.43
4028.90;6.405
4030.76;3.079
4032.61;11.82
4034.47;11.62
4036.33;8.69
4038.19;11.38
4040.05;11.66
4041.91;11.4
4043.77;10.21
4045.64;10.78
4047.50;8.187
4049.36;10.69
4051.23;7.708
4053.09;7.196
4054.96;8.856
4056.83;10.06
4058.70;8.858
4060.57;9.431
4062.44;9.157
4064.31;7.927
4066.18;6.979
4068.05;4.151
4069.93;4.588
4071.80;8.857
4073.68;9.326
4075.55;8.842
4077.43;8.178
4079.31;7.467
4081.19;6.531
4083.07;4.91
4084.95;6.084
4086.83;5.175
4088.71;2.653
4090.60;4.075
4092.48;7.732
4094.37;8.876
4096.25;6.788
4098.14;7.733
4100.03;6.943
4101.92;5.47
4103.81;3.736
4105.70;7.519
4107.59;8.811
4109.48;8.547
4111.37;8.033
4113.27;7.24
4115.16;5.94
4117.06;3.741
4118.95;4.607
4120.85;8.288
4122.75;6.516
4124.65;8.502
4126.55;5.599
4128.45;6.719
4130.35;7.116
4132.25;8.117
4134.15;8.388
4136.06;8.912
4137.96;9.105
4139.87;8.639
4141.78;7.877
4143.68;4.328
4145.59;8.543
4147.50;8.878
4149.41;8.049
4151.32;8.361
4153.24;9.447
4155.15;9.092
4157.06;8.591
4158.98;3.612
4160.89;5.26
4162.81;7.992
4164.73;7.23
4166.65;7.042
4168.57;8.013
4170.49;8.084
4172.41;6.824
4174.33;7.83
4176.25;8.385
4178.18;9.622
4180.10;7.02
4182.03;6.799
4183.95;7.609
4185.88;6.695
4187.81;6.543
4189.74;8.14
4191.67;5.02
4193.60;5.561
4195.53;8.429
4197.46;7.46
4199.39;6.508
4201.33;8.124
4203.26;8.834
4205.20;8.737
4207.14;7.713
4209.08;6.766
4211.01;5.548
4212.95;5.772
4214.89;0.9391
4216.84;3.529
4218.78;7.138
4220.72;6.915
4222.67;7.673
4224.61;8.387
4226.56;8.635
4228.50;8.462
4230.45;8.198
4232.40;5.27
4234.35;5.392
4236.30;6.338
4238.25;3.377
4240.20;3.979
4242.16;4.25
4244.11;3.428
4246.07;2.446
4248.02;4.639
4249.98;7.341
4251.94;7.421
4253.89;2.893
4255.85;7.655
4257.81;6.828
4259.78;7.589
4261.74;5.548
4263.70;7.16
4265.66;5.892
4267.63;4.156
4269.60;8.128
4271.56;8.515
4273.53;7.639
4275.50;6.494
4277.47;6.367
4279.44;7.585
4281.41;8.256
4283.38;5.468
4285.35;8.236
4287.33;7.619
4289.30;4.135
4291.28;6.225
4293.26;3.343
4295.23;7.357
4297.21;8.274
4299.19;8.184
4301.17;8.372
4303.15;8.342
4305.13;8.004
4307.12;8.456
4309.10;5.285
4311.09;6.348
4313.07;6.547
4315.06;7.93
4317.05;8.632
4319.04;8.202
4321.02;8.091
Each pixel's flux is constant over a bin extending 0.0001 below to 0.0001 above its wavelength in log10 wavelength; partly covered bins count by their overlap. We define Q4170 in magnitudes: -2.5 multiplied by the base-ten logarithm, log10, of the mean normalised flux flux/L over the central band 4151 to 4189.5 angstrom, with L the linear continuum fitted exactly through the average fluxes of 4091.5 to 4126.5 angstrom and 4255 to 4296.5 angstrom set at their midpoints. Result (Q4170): -0.10 mag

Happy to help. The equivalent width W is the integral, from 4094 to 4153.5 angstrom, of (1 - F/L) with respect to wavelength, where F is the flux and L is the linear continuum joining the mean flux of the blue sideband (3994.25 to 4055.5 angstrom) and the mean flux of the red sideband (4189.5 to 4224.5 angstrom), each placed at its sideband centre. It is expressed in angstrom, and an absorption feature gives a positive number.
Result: 2.19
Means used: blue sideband 8.81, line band 7.32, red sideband 6.61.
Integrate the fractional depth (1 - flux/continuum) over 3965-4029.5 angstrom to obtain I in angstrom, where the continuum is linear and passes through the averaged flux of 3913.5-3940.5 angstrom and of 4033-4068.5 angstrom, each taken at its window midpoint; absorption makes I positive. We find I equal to 7.8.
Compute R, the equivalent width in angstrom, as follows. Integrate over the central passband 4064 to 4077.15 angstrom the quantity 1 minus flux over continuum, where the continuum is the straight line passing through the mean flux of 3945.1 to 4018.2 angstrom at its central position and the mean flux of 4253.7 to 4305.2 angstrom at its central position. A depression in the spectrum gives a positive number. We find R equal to -1.6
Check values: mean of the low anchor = 6.29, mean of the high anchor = 6.87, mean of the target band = 7.26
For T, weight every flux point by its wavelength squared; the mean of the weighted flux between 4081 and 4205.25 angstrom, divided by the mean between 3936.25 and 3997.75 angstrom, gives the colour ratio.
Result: 1.33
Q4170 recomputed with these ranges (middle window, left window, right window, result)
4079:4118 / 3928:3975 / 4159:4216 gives 0.067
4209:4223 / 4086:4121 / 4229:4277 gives 0.124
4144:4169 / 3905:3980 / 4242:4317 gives -0.198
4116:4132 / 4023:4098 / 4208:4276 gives 0.154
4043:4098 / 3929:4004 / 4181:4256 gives -0.227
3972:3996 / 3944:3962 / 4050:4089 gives 0.261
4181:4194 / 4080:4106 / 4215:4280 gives -0.100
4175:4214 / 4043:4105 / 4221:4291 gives -0.088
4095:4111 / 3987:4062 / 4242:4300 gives 0.105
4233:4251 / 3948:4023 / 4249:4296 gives 0.390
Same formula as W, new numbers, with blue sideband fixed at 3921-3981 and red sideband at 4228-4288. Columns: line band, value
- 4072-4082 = -3.2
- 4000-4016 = -5.0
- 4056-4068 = -4.3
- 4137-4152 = -4.3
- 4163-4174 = -2.3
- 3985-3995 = 4.1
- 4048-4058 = -4.4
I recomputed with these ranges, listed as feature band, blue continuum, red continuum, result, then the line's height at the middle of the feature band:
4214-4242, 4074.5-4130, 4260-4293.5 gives 2.67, 6.61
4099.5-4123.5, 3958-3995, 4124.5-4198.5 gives 1.32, 6.95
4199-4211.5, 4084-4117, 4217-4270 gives -2.86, 6.17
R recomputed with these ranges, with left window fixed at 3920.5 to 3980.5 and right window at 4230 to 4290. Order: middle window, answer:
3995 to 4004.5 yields -1.13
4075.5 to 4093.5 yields 0.12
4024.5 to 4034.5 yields -4.87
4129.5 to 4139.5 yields -3.75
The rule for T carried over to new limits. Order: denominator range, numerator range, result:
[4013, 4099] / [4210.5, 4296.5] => 0.83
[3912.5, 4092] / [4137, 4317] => 1.09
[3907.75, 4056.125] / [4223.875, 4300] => 1.03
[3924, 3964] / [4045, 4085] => 1.29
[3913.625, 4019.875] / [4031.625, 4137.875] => 1.34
